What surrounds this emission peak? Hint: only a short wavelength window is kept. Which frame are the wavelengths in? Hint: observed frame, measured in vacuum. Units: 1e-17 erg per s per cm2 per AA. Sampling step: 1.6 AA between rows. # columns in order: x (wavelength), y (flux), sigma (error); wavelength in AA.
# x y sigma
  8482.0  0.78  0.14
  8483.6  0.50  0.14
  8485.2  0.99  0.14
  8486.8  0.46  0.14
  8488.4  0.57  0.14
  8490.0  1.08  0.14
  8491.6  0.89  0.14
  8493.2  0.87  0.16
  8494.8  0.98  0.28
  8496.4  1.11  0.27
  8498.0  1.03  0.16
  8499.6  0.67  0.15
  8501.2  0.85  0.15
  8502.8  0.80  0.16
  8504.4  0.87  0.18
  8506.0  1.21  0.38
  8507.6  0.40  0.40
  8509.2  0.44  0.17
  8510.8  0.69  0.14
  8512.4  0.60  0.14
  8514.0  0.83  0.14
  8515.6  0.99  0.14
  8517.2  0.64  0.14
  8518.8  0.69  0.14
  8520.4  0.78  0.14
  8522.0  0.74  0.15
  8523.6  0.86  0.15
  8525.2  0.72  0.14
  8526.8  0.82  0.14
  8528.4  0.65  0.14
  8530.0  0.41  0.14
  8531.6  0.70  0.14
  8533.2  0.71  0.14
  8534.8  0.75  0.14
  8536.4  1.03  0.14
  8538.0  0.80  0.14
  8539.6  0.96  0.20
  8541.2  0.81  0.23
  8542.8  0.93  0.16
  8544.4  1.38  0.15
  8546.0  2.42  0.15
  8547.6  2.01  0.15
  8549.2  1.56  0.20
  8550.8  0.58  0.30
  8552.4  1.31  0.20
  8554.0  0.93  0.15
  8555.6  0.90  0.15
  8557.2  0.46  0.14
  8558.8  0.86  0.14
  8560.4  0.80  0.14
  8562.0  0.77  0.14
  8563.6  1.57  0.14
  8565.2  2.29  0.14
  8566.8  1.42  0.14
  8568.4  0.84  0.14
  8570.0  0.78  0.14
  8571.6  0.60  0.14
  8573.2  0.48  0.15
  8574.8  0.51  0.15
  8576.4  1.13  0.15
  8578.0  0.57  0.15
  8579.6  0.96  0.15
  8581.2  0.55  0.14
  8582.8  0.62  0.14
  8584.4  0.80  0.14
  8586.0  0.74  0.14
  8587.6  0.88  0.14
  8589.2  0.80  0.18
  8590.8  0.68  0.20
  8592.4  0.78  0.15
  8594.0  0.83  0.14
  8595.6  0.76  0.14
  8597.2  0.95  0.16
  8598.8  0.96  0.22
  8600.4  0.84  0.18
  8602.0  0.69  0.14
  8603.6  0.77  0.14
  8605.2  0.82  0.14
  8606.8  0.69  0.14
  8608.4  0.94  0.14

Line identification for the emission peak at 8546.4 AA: [S II] 6716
